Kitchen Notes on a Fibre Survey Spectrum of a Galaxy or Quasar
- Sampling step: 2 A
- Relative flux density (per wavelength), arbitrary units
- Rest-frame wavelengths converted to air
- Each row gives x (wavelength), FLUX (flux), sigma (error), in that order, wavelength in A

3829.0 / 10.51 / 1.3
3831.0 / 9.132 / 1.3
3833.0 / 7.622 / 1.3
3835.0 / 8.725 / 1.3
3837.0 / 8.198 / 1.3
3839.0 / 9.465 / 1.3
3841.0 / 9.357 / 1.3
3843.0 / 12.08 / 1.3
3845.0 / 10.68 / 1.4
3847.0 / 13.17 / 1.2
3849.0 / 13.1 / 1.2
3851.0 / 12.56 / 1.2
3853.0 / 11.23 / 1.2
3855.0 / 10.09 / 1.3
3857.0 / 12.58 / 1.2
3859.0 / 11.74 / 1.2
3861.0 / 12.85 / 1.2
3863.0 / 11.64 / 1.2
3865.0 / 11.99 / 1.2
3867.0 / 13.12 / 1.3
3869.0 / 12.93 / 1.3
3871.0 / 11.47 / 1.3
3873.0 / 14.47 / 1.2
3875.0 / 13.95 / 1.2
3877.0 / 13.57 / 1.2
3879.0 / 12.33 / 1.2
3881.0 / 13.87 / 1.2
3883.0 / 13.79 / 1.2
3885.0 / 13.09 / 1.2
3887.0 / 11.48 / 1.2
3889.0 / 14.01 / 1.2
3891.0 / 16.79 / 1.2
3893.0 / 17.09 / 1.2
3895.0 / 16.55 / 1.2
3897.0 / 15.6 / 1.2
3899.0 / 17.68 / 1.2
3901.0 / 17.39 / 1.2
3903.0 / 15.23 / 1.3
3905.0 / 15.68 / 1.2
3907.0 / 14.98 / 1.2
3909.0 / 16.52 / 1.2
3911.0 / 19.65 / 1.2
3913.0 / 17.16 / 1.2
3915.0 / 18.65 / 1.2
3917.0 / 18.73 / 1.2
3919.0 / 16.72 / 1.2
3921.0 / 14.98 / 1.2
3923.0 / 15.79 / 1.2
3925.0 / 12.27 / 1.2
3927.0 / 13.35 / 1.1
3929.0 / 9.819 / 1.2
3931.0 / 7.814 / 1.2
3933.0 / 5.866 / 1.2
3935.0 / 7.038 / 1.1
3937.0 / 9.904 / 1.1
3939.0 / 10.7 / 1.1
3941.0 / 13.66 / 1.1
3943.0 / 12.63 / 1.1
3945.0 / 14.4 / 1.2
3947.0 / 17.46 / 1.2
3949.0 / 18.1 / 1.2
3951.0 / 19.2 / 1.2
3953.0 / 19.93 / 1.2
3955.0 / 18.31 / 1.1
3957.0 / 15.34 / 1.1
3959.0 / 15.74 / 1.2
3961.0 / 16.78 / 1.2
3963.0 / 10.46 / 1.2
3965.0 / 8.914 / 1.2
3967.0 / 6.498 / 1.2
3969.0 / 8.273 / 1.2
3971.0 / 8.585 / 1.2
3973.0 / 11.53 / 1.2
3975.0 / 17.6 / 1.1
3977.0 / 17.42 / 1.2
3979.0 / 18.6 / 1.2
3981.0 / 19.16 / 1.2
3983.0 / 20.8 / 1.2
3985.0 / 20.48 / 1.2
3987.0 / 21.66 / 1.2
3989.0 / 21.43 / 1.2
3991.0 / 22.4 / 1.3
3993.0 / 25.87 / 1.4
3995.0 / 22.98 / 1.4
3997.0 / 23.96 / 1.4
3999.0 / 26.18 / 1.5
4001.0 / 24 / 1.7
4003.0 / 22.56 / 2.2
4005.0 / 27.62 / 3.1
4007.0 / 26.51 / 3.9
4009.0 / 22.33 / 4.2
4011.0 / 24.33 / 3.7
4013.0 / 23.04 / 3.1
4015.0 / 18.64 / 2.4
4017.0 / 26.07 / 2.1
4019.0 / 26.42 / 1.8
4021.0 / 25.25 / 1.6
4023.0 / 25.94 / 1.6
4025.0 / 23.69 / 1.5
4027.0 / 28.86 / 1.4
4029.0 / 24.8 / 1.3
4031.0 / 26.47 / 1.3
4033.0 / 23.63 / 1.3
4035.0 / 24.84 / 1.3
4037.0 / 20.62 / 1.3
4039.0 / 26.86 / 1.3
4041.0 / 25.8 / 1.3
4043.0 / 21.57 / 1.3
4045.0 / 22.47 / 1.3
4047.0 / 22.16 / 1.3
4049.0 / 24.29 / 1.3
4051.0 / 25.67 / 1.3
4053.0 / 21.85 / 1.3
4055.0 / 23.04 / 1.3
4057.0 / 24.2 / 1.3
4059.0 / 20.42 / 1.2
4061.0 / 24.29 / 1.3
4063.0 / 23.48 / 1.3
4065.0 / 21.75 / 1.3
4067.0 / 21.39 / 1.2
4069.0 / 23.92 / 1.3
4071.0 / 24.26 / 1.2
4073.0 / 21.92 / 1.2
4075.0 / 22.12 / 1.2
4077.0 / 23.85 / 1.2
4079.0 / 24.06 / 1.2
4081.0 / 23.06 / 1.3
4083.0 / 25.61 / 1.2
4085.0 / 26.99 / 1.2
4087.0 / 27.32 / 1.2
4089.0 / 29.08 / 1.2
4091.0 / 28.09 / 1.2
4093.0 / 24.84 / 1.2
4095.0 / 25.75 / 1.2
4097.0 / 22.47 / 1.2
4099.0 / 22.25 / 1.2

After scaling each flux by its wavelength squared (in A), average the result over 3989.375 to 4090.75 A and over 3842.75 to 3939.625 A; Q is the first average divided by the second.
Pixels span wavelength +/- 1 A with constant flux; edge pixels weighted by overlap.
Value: 1.9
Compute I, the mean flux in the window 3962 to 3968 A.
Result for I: 8.62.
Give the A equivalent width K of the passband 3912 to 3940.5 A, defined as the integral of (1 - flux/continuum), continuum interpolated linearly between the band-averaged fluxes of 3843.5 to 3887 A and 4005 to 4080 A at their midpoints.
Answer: 6.1 A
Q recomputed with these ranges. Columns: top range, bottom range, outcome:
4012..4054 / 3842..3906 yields 1.94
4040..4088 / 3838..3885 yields 2.12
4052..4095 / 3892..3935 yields 1.75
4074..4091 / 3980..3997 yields 1.21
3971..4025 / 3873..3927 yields 1.51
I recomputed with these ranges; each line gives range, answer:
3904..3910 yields 15.7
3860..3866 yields 12.2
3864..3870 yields 12.7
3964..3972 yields 8.07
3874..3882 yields 13.4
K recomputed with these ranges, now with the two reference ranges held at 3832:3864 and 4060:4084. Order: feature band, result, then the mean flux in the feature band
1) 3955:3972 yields 5.4 A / 11.7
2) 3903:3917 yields -2.6 A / 17.1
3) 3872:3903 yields -3.9 A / 14.8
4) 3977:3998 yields -3.2 A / 21.5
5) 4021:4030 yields -2.2 A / 25.8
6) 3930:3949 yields 5.5 A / 11.4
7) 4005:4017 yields -2.2 A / 23.6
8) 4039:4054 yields -1.2 A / 23.6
